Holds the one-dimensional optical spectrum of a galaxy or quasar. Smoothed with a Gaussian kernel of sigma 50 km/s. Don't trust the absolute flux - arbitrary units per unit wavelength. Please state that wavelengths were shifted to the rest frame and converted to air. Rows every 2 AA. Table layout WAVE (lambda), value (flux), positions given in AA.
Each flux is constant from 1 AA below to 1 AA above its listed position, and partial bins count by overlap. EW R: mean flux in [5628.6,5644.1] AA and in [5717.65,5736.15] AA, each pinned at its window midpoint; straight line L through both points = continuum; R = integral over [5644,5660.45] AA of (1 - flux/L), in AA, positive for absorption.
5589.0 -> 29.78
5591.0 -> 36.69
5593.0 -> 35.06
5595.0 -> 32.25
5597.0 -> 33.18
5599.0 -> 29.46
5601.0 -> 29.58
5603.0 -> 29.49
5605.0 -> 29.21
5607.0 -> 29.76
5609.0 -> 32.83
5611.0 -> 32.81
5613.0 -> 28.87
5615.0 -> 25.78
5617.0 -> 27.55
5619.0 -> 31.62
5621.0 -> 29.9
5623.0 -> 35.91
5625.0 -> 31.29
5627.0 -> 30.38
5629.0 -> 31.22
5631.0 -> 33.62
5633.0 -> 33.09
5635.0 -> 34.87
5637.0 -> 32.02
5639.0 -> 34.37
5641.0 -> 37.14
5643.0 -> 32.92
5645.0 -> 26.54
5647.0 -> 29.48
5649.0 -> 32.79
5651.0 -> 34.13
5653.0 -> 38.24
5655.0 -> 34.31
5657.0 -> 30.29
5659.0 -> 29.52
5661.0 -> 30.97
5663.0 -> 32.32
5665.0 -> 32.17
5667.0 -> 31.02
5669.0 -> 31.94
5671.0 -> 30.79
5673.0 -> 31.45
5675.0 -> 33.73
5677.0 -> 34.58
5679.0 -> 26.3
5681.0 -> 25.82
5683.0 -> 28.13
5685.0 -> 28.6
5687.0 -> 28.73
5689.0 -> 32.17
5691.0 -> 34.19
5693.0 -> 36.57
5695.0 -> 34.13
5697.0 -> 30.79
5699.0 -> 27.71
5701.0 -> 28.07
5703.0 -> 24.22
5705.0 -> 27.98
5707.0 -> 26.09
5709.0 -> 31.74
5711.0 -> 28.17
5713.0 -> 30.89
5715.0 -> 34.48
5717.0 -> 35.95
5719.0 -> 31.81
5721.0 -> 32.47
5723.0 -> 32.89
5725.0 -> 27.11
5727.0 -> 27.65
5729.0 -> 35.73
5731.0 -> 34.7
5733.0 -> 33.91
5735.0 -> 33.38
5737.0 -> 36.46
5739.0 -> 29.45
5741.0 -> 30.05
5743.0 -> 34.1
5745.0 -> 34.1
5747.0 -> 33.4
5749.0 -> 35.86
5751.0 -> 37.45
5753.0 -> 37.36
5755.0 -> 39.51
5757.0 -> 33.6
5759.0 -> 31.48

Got 0.77 AA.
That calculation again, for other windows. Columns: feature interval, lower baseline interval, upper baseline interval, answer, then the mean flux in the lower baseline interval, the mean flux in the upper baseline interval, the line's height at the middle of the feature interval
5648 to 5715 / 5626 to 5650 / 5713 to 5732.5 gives 3.1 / 32.4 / 32.5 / 32.4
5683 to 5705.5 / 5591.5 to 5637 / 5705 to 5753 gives 1.3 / 31.3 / 32.5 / 32.2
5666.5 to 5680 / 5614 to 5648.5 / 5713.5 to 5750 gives 0.3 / 31.6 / 32.9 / 32.2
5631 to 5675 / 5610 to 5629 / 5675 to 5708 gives -3.4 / 30.5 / 29.8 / 30.2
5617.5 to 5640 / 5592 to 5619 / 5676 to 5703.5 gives -1.5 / 30.5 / 30.1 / 30.4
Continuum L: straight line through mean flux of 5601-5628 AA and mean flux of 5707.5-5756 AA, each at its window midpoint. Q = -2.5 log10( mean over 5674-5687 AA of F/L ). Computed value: 0.09 mag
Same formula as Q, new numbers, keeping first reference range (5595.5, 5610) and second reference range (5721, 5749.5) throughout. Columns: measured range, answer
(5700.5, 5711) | 0.17 mag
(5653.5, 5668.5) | -0.01 mag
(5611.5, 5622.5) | 0.06 mag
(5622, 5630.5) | -0.05 mag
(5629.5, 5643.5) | -0.09 mag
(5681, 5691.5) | 0.08 mag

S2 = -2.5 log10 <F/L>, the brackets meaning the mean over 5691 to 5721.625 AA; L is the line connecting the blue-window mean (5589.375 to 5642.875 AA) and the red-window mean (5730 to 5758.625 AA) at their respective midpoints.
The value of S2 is 0.10 mag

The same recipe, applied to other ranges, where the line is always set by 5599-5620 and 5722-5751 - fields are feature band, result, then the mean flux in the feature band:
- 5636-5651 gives -0.06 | 32.3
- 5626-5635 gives -0.07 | 32.4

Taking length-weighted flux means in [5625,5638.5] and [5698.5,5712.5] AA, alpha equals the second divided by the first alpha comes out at 0.9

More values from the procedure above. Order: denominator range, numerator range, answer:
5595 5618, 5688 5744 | 1.05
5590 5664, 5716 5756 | 1.06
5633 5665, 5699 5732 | 0.93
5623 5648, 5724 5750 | 1.01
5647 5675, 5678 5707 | 0.91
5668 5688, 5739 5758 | 1.16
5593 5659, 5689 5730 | 0.98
